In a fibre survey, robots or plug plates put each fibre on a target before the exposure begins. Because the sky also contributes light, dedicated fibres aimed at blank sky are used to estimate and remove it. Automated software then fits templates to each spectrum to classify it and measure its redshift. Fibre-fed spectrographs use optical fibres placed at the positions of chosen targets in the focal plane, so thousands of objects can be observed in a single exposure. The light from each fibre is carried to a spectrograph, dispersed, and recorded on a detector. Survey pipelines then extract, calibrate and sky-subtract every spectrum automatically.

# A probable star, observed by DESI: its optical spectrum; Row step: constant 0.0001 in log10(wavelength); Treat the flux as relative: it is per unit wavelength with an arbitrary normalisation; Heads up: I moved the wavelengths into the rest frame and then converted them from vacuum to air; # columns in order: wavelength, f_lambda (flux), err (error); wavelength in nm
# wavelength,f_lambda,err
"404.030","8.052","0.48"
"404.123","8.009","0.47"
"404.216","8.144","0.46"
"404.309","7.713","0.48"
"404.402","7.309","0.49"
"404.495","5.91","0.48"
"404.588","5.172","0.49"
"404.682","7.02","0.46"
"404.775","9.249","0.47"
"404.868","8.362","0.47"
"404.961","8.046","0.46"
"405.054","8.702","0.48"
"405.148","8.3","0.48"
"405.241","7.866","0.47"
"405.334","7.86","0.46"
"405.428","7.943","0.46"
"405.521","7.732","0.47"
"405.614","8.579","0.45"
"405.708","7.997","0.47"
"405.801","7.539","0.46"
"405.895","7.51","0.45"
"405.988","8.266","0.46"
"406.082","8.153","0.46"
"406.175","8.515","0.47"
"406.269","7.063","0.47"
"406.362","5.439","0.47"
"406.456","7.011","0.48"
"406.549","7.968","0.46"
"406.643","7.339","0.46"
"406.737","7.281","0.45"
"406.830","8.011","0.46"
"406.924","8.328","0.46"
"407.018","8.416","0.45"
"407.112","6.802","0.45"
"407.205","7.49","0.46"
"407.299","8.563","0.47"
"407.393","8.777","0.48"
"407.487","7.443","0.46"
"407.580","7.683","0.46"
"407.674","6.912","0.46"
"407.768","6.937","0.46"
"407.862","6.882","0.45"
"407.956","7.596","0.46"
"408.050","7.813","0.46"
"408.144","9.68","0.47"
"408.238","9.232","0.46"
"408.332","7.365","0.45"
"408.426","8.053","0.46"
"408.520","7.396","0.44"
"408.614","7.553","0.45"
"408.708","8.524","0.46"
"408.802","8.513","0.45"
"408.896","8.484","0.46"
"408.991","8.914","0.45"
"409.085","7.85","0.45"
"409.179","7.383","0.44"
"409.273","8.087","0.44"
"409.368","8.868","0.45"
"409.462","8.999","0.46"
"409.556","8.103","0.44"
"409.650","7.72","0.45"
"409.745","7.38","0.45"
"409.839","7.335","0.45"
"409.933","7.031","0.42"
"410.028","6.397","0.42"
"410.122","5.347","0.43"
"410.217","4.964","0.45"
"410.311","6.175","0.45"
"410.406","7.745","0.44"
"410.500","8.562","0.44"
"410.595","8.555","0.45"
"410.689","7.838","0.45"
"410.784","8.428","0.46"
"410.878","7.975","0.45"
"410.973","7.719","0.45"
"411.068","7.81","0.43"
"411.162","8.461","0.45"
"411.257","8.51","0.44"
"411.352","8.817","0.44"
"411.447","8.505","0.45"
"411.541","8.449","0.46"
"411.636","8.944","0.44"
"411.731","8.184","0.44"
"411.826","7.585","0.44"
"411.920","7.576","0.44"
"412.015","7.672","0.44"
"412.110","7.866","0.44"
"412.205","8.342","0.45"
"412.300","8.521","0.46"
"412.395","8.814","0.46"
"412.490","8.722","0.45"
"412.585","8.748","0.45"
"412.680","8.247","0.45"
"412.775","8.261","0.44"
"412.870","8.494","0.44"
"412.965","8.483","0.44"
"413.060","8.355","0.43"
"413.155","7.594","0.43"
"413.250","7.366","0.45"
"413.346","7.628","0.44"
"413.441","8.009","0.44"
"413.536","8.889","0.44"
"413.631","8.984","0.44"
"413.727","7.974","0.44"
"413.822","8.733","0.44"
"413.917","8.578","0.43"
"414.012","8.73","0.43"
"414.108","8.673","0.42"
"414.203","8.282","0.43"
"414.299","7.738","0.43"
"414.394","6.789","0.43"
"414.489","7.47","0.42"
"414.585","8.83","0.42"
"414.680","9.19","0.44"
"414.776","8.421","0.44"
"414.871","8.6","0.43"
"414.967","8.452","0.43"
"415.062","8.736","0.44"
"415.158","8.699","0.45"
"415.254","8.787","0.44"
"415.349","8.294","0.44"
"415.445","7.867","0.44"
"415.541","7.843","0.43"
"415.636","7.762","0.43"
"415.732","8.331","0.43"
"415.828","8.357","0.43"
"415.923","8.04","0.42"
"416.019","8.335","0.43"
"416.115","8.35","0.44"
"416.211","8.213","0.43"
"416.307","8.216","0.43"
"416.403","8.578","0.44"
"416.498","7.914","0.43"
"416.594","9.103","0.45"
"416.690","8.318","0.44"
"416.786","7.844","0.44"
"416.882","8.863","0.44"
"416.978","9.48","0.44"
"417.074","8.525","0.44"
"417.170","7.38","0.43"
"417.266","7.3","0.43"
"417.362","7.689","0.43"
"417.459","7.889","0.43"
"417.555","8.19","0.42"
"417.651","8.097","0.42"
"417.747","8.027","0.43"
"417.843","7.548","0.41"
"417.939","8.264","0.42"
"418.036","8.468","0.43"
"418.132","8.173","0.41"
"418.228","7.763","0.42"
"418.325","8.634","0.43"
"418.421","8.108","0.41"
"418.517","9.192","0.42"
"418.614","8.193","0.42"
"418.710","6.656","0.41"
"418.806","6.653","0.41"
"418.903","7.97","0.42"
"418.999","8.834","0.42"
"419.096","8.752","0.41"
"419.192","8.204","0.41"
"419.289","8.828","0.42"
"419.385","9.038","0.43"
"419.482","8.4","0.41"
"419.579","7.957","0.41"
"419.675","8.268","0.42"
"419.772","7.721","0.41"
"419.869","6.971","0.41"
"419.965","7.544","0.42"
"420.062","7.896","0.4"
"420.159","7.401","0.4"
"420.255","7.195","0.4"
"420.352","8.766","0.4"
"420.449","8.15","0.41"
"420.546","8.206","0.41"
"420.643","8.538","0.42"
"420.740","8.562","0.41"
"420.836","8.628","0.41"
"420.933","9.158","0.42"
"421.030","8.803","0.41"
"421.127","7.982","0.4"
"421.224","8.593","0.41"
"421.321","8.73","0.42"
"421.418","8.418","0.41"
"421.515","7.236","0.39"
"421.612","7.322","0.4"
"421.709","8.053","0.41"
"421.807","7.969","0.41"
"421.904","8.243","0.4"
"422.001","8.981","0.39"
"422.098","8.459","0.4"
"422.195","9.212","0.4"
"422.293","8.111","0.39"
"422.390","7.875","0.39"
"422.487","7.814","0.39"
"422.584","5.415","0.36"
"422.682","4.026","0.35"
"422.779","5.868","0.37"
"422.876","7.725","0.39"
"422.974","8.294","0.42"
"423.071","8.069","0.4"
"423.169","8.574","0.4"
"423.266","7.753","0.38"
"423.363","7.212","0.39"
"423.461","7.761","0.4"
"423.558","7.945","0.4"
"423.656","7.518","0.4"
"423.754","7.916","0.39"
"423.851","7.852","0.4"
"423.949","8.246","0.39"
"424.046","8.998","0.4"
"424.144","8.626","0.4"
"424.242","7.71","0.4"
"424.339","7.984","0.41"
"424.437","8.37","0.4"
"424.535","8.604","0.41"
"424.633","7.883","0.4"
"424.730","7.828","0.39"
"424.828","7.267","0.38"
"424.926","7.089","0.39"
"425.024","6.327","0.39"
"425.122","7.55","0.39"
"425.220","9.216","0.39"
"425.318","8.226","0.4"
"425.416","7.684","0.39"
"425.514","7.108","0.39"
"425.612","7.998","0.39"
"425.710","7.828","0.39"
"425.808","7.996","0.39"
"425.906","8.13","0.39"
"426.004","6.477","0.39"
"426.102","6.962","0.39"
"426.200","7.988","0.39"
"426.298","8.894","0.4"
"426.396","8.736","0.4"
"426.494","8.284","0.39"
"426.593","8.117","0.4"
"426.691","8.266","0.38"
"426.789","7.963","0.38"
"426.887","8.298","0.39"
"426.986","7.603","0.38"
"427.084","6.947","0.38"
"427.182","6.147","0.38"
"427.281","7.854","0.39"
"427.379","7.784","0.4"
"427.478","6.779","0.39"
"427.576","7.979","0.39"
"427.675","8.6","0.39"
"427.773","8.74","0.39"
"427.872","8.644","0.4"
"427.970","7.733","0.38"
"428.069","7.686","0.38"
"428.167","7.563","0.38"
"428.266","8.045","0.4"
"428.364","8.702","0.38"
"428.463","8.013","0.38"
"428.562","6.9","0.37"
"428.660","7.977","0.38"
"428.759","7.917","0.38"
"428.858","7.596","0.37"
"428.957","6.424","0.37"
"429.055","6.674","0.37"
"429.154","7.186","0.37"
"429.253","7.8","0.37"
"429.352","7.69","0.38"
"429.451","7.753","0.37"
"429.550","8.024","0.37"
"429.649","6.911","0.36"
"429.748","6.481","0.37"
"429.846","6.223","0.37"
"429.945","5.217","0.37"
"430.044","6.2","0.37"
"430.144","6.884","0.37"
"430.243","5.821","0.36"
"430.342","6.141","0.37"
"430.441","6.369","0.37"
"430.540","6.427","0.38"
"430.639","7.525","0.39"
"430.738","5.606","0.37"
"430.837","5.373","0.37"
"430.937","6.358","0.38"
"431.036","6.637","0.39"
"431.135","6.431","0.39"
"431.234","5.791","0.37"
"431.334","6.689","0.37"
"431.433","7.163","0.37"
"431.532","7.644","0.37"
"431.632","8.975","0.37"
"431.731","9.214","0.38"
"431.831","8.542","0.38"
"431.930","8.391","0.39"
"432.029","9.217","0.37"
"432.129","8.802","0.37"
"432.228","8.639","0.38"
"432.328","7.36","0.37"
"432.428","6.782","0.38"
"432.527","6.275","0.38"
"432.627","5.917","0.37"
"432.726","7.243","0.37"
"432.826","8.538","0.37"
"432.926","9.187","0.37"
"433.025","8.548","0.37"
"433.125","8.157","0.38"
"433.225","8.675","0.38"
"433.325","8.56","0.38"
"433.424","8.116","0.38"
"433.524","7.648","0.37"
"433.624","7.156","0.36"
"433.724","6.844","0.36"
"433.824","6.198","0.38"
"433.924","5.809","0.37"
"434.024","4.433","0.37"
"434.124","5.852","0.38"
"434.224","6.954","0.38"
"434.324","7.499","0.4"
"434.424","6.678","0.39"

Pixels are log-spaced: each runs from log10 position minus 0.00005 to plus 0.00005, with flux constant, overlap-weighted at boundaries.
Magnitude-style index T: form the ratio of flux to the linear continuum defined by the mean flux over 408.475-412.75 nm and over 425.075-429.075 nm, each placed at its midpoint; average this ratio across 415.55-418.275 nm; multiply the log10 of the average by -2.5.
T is -0.04 mag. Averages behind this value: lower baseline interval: 7.95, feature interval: 8.18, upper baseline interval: 7.81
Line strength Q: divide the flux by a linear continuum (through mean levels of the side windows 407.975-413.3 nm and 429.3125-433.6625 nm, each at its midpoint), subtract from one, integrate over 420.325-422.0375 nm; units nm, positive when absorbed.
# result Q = -0.16 nm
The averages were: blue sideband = 8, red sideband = 7.3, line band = 8.34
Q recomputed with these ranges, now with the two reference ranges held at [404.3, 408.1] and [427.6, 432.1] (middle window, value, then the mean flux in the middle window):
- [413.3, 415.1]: -0.20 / 8.35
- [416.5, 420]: -0.31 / 8.13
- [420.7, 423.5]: -0.18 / 7.89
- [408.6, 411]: -0.04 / 7.71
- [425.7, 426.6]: -0.07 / 7.94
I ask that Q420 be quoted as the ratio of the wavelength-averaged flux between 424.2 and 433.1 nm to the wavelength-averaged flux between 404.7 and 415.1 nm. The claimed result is 0.94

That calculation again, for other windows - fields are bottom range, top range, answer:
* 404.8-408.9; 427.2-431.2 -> 0.91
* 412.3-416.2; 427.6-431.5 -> 0.85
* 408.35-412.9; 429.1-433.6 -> 0.92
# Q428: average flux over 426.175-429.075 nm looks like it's 7.84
